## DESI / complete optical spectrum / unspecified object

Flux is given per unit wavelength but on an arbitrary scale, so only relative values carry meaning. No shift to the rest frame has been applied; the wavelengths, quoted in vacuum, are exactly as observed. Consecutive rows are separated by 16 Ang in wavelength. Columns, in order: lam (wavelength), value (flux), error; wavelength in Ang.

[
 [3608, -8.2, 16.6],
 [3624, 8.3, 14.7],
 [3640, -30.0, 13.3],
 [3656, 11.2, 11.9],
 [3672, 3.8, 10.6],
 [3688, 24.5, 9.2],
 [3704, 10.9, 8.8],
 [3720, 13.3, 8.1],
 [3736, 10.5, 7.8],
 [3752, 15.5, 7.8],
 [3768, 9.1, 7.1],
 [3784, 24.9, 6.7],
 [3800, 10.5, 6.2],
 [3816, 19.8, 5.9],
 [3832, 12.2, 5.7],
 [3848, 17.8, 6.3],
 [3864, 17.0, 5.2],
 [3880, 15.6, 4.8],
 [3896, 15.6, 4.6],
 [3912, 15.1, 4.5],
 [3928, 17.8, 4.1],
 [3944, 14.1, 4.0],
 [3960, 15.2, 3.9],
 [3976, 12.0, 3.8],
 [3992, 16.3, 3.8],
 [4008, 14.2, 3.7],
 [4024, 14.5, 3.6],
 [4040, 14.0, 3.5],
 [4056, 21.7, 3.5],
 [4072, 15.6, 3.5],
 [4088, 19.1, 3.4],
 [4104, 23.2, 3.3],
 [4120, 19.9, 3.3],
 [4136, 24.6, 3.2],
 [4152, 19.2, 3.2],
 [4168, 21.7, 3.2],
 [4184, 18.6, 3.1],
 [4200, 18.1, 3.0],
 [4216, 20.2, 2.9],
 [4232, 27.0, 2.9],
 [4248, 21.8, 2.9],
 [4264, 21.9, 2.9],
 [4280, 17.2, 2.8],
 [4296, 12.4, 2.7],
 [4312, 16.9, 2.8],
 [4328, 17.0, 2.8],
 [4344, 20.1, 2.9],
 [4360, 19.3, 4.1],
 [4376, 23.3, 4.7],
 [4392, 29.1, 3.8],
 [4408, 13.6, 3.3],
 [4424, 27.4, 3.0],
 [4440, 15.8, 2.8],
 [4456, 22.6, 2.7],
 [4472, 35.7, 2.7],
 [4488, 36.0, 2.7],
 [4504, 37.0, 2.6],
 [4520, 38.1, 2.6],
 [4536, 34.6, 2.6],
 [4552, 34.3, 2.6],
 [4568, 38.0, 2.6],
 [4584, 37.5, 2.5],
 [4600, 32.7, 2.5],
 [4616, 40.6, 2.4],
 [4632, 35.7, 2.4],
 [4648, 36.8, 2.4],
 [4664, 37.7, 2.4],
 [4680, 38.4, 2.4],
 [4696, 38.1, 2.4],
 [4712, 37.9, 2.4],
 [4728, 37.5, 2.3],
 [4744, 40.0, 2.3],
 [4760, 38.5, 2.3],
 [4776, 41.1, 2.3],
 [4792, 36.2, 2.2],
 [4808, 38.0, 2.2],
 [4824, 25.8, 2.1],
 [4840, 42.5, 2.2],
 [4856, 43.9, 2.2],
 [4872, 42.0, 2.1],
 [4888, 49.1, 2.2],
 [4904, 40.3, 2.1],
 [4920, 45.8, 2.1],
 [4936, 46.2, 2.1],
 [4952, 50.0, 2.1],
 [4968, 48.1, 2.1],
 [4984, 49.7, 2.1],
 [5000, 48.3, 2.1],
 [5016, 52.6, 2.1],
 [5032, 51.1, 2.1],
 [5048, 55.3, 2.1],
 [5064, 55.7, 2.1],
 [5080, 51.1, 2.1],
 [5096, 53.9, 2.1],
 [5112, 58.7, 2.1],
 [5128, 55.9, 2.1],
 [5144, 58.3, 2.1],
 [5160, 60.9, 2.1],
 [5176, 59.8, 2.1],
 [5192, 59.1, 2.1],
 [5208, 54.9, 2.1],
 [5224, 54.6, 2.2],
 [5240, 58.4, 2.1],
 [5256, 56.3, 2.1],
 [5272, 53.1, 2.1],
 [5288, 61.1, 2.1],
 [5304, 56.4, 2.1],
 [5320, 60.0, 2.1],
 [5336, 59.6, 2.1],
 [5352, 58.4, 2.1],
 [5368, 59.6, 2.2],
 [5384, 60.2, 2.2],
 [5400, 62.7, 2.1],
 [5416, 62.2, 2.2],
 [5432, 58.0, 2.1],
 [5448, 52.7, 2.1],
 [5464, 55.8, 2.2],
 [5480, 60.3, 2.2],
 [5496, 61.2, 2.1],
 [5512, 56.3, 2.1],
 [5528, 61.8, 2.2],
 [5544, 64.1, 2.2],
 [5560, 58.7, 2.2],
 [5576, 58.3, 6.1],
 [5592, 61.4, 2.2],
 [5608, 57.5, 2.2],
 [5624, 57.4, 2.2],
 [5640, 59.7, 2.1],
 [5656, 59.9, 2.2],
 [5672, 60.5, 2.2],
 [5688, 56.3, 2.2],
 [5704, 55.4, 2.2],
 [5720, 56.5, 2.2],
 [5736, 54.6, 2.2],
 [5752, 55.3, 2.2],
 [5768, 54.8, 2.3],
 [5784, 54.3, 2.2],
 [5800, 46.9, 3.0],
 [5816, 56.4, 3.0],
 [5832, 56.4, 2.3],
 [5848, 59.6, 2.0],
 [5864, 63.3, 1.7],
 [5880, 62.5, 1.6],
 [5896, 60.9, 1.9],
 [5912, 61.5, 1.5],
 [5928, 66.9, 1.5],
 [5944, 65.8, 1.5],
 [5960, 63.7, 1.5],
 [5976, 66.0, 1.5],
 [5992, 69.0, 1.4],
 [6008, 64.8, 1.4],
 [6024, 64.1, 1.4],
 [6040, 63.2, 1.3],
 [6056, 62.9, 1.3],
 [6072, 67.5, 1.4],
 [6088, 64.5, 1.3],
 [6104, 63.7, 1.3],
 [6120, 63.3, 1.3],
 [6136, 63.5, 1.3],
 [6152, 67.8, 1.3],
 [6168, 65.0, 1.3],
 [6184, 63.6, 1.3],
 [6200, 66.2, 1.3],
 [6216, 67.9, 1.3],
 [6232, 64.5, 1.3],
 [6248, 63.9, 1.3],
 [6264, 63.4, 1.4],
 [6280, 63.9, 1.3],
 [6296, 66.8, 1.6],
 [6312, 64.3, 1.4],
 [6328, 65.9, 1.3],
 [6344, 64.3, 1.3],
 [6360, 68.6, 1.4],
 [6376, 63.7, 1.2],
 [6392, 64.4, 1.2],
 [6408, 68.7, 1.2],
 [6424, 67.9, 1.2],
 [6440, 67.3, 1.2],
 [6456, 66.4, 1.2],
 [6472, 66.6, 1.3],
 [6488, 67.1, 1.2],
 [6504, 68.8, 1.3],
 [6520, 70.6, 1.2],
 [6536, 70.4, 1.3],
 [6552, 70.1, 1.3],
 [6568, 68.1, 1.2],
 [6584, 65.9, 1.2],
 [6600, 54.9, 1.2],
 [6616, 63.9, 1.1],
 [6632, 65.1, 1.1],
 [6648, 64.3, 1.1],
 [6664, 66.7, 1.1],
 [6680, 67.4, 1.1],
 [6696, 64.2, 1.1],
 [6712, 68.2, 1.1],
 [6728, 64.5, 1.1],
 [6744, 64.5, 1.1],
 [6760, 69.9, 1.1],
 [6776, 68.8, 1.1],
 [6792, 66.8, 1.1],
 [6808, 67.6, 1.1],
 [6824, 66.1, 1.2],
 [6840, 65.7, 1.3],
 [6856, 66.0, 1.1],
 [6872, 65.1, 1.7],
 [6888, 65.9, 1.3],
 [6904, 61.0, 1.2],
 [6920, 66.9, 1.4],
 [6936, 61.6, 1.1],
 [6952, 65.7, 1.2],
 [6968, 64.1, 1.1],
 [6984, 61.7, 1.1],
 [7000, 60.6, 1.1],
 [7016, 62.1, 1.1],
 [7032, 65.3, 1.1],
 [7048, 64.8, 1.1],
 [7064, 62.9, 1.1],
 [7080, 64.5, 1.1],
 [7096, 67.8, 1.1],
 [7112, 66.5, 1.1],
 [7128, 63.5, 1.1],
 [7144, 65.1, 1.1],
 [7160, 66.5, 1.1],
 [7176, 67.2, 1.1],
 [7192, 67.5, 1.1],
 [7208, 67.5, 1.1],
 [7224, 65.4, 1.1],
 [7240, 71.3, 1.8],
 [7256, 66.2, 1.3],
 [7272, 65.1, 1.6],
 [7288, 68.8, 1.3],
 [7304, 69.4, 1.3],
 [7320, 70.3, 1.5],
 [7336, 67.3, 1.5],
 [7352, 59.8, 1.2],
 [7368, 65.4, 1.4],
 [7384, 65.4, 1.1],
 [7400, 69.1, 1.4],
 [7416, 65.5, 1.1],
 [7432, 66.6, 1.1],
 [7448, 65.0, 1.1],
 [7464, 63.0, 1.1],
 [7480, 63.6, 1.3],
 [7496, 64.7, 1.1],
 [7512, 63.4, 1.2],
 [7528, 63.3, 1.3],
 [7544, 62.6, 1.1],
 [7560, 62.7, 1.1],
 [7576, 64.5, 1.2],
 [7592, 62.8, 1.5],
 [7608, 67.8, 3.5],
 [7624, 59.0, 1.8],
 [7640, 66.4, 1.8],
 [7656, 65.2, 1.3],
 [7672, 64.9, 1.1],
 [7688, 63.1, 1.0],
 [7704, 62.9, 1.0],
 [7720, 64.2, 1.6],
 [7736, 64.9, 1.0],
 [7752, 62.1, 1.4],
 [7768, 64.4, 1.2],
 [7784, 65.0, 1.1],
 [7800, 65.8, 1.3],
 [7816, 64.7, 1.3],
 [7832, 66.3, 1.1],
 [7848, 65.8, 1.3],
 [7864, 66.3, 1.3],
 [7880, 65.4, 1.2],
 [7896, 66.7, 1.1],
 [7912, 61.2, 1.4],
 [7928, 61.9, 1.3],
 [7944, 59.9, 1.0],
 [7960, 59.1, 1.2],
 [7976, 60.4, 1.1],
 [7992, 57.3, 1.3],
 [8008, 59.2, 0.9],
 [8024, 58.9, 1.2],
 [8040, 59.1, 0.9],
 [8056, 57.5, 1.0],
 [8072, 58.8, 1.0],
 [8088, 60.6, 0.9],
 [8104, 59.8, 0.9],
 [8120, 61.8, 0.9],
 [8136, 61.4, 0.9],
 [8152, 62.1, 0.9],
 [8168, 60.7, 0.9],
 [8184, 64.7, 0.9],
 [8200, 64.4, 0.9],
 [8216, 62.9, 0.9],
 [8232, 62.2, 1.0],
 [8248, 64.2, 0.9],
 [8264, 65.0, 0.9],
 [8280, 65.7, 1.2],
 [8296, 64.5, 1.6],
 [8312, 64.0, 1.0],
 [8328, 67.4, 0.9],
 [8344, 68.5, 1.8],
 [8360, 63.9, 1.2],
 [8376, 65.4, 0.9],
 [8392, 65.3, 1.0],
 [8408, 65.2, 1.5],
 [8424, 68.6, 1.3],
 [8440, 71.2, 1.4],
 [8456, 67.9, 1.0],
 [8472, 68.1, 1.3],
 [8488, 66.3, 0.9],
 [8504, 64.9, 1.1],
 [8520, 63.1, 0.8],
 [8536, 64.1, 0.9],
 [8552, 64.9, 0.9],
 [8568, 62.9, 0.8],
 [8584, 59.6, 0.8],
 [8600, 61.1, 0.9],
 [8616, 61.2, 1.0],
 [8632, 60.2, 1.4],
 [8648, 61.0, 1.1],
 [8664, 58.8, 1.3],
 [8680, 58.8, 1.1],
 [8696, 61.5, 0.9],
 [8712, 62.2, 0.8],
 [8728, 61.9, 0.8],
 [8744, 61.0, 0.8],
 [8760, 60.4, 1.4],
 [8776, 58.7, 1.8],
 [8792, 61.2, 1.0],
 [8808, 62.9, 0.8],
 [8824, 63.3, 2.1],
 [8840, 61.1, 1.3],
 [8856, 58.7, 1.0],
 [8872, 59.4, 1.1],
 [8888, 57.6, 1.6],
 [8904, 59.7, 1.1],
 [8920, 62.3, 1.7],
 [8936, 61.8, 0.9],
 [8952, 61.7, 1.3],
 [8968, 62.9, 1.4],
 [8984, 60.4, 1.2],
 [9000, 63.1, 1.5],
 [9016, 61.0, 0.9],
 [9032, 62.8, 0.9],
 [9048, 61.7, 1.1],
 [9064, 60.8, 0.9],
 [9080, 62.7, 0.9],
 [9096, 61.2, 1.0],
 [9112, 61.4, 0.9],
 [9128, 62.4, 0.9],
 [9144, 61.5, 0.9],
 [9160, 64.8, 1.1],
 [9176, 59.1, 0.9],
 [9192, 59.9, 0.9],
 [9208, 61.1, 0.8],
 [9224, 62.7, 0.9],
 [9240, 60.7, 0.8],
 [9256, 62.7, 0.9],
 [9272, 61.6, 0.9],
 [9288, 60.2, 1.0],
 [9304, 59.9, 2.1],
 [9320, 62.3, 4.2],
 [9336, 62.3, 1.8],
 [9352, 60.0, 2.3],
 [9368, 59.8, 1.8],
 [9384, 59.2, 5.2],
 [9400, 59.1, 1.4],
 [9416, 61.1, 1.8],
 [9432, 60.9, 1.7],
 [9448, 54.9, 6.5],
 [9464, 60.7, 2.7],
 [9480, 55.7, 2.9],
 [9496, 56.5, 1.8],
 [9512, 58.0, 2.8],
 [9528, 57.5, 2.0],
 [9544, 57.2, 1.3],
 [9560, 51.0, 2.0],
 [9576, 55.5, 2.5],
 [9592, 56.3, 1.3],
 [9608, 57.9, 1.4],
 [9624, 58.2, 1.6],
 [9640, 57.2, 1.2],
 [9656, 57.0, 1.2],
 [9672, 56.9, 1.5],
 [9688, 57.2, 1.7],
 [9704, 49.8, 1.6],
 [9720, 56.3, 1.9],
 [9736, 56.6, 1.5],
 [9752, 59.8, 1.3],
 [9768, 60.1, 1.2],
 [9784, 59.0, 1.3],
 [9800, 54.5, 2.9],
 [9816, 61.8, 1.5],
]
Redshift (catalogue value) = 0.12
